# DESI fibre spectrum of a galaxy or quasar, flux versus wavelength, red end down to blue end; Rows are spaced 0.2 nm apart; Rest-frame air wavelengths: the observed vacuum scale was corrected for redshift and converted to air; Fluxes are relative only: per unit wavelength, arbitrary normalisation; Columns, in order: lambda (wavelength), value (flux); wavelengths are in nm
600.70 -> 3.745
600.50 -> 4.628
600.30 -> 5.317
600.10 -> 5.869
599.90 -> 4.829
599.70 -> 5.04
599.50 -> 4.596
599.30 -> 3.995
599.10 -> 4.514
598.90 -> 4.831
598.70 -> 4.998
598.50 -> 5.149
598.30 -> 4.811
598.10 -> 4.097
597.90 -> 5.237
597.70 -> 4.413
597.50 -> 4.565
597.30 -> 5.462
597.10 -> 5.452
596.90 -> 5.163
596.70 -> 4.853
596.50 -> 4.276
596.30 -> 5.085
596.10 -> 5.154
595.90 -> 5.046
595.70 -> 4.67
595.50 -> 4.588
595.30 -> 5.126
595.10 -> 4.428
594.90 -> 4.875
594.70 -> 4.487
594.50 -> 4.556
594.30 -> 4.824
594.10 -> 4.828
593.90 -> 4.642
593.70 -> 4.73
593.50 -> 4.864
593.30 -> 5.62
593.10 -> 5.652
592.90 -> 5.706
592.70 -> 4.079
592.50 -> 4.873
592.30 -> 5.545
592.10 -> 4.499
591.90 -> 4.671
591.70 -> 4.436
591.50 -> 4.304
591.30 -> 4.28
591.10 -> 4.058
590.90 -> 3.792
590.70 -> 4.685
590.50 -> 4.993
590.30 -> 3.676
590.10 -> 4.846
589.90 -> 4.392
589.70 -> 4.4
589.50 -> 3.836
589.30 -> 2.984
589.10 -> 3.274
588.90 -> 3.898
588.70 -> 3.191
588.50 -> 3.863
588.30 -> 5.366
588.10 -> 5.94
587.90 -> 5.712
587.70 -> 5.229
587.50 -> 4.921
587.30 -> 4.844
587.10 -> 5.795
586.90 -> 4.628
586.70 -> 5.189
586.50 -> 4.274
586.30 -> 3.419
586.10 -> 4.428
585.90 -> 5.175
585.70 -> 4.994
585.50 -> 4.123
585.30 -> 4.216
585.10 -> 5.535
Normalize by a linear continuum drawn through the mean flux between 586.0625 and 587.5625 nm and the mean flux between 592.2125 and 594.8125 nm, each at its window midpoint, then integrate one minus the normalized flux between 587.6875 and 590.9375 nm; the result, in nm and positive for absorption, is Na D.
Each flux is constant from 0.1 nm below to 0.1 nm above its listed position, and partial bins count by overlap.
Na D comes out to 0.30 nm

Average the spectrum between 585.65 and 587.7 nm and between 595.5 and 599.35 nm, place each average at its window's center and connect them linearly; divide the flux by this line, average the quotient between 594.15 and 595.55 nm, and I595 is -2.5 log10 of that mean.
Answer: 0.03 mag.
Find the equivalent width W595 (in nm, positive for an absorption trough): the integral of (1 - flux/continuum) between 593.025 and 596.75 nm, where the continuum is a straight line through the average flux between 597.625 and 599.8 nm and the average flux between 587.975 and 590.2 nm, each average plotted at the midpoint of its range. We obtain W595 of -0.29 nm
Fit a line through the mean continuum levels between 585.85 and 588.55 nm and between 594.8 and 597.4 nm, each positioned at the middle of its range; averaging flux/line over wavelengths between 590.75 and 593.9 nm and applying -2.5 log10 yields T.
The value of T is 0.04 mag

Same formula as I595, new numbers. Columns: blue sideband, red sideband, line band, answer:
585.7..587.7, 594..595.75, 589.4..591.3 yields 0.11 mag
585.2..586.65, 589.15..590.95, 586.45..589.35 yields -0.08 mag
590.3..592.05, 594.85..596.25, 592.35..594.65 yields -0.07 mag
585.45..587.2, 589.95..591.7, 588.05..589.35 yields 0.12 mag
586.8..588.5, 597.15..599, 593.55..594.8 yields 0.07 mag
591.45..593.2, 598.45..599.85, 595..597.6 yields -0.03 mag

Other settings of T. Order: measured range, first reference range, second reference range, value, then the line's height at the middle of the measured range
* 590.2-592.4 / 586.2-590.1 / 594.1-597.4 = 0.05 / 4.65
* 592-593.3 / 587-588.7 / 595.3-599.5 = -0.03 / 4.95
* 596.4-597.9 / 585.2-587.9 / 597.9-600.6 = -0.02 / 4.82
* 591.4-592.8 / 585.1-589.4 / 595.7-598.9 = 0.02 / 4.73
